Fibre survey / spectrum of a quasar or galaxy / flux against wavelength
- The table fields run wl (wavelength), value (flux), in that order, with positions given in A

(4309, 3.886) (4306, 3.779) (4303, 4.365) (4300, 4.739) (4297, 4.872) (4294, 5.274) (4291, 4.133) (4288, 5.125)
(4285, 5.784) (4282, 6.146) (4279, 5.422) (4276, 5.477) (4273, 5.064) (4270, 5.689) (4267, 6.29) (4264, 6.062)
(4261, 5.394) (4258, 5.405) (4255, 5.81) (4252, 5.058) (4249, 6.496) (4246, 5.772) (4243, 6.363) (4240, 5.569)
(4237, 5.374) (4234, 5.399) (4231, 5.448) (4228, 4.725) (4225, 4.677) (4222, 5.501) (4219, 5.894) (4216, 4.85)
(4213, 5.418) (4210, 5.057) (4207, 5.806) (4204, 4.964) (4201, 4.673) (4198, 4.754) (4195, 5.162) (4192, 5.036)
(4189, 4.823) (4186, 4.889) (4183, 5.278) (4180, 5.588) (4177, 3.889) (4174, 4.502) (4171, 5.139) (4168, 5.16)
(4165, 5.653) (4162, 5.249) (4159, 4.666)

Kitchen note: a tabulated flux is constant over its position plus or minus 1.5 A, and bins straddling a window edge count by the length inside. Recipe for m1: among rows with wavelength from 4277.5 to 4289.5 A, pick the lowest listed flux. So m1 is 5.125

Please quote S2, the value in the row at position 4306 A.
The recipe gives 3.779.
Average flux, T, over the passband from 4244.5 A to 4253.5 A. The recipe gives 5.78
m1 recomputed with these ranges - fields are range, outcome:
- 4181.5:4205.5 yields 4.673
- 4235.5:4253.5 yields 5.058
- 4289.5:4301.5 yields 4.133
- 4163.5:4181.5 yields 3.889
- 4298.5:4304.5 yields 4.365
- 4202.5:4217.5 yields 4.85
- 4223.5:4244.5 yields 4.677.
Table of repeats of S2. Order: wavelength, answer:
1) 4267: 6.29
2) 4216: 4.85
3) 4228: 4.725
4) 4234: 5.399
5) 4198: 4.754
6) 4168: 5.16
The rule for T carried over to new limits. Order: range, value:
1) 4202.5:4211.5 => 5.28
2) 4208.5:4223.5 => 5.34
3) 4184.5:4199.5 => 4.93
